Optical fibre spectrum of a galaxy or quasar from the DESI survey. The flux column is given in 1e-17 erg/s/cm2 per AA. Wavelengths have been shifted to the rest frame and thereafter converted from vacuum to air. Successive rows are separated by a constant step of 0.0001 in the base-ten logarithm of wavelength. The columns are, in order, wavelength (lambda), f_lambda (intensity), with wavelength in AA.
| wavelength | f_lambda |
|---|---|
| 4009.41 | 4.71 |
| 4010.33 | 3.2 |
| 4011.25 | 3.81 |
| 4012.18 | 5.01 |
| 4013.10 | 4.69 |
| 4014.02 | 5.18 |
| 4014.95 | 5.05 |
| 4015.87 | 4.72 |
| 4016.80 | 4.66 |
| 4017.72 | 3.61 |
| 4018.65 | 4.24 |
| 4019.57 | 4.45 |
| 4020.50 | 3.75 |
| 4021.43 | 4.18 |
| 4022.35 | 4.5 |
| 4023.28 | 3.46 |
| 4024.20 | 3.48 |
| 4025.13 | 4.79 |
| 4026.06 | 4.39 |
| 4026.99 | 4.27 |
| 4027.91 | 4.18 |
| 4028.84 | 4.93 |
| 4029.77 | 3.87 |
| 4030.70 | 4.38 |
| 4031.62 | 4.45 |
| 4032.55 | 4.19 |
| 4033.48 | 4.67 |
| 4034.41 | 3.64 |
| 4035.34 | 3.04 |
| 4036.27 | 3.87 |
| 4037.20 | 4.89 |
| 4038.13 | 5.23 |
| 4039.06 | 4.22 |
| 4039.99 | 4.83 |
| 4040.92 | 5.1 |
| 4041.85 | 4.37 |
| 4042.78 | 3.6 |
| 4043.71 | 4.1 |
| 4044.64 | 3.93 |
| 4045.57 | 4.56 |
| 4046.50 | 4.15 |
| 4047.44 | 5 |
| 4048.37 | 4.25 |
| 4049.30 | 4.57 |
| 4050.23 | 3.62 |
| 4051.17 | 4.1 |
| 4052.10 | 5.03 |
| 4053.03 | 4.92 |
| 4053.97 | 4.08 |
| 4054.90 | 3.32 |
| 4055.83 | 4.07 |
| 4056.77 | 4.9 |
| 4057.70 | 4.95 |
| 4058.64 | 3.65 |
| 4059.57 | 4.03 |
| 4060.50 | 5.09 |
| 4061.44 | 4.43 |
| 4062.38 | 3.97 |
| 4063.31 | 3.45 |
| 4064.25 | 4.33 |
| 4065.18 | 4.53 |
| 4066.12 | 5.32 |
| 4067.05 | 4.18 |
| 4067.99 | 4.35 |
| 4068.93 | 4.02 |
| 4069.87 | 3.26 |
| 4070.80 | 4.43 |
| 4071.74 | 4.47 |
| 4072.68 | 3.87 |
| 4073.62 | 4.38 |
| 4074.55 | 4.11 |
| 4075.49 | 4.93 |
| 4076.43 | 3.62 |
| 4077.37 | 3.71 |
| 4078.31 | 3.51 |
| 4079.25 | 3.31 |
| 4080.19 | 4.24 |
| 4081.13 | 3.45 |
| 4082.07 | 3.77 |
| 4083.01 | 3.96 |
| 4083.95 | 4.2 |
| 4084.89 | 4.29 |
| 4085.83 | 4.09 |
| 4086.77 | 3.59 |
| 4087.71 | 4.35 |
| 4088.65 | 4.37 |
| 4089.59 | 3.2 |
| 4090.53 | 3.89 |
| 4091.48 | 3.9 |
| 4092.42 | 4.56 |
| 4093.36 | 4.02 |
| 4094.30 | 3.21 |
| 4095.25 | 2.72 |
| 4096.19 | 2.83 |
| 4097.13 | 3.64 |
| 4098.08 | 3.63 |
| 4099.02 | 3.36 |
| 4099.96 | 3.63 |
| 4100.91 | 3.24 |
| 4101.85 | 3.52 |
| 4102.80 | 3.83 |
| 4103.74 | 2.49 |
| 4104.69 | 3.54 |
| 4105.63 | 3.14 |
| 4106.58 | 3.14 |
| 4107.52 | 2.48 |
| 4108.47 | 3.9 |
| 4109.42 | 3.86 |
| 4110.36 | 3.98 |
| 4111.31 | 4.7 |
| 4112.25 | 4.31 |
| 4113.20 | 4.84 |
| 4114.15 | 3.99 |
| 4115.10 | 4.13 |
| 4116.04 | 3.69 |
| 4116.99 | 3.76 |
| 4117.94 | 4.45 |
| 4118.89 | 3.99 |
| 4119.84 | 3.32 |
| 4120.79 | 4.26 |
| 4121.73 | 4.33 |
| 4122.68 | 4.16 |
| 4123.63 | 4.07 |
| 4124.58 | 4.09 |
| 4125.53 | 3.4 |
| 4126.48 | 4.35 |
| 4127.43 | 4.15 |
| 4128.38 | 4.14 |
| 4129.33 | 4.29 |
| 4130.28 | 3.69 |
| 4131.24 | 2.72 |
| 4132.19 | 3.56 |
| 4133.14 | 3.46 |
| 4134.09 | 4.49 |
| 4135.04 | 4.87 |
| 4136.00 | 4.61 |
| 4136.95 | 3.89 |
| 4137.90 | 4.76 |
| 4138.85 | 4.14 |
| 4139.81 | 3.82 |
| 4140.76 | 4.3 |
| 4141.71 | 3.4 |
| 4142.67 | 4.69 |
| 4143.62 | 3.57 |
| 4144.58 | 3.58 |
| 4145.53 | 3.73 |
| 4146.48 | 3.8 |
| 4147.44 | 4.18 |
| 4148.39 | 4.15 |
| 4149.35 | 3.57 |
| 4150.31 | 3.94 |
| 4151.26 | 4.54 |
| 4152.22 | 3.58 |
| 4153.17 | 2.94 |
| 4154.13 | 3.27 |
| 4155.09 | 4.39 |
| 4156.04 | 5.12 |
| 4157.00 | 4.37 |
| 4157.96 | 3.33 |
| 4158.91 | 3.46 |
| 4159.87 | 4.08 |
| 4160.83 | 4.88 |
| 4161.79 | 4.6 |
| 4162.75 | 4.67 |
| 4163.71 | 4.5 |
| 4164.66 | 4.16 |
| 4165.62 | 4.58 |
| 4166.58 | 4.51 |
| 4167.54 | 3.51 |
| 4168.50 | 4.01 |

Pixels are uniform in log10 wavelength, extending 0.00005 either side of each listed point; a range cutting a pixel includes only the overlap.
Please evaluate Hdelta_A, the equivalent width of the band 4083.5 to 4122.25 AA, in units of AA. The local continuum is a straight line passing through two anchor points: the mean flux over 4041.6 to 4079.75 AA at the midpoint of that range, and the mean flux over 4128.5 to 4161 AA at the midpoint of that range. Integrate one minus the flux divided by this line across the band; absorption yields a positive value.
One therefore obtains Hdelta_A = 3.0 AA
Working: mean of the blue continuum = 4.21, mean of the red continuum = 3.97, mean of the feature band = 3.77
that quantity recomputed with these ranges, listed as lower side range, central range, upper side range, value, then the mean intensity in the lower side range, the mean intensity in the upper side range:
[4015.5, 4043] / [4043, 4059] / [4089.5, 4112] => -1.0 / 4.27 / 3.53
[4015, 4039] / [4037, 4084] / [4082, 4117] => -2.7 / 4.25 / 3.73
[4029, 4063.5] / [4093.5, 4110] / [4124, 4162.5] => 3.2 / 4.3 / 4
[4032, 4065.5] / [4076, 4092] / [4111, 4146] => 1.3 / 4.3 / 4.04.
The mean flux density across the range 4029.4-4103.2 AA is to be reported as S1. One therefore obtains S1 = 4.08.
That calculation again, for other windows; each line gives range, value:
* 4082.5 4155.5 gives 3.85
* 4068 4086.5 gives 3.98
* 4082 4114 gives 3.71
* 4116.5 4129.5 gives 4.05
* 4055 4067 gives 4.36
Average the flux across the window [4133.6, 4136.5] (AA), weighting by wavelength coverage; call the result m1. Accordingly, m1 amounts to 4.64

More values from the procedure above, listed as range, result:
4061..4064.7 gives 4.04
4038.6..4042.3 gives 4.63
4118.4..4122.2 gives 3.98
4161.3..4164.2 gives 4.59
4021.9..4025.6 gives 4.05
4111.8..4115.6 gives 4.31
